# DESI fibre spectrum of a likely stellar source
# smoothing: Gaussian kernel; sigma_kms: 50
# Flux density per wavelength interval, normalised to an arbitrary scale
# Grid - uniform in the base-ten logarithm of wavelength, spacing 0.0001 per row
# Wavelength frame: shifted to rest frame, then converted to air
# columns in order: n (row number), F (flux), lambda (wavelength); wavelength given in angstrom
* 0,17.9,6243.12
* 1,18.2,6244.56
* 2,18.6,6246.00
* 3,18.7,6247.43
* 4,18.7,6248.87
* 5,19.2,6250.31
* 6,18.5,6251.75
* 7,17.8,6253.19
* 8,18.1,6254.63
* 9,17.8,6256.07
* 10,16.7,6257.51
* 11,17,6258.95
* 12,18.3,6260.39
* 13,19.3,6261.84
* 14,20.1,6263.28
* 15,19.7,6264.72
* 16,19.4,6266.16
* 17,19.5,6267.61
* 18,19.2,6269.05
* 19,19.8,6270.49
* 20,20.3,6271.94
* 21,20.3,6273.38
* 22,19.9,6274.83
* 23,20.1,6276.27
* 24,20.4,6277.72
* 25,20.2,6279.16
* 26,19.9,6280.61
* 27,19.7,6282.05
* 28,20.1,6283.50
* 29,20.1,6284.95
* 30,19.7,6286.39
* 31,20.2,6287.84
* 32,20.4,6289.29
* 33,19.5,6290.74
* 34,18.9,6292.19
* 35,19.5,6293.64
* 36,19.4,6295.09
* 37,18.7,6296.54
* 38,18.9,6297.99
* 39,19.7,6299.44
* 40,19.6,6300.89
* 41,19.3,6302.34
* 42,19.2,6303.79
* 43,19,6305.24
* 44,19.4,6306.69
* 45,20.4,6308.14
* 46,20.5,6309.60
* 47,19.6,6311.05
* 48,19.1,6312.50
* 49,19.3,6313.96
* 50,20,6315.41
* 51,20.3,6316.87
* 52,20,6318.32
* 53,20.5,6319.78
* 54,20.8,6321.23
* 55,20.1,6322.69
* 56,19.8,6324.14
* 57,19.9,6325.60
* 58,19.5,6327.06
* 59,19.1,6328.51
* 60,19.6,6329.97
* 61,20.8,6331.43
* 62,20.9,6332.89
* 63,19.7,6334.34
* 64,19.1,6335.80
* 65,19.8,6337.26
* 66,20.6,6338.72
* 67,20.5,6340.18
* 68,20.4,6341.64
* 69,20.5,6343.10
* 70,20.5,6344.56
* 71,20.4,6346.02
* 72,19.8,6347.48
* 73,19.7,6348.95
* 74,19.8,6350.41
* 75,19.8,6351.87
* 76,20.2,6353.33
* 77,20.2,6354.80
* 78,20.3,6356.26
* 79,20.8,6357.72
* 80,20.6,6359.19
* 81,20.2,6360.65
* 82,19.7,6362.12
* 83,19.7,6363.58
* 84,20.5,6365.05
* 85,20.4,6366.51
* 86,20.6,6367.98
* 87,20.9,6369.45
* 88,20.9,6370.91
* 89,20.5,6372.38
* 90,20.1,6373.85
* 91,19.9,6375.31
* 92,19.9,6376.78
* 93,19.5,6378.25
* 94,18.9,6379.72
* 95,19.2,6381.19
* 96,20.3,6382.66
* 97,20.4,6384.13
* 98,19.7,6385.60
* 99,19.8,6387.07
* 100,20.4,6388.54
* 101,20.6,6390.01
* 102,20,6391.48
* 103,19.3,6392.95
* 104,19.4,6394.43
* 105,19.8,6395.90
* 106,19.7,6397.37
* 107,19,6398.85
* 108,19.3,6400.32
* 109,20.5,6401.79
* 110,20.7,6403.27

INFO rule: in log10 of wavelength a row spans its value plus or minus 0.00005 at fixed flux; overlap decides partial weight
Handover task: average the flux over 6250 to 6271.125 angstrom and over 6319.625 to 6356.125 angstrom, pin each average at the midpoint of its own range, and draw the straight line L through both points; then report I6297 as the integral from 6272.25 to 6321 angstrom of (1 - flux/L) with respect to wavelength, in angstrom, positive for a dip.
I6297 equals -1.1 angstrom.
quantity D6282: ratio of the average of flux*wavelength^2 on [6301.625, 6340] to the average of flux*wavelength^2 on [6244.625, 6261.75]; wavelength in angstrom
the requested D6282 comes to 1.12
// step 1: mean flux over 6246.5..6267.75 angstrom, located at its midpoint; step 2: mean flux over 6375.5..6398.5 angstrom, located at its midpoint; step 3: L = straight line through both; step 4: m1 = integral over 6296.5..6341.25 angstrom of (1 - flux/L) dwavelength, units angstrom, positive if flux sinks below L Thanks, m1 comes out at -1.6 angstrom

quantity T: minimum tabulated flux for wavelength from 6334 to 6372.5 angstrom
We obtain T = 19.1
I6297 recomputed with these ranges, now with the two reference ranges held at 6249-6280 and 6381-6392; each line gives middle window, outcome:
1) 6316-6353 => -0.7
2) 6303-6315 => -0.1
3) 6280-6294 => -0.4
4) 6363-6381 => -0.1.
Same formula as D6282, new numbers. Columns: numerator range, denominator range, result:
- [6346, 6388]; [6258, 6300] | 1.06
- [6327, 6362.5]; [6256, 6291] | 1.05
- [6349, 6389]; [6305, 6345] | 1.02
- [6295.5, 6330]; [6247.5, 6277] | 1.05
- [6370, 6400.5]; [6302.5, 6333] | 1.02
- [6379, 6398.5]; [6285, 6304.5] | 1.05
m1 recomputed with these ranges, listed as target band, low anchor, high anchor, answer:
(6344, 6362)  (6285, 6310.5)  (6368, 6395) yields -0.3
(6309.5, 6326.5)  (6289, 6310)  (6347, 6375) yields -0.2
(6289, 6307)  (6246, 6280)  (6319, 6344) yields 0.3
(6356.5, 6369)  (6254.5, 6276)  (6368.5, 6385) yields -0.2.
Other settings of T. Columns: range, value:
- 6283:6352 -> 18.7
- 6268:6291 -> 19.2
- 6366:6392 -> 18.9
